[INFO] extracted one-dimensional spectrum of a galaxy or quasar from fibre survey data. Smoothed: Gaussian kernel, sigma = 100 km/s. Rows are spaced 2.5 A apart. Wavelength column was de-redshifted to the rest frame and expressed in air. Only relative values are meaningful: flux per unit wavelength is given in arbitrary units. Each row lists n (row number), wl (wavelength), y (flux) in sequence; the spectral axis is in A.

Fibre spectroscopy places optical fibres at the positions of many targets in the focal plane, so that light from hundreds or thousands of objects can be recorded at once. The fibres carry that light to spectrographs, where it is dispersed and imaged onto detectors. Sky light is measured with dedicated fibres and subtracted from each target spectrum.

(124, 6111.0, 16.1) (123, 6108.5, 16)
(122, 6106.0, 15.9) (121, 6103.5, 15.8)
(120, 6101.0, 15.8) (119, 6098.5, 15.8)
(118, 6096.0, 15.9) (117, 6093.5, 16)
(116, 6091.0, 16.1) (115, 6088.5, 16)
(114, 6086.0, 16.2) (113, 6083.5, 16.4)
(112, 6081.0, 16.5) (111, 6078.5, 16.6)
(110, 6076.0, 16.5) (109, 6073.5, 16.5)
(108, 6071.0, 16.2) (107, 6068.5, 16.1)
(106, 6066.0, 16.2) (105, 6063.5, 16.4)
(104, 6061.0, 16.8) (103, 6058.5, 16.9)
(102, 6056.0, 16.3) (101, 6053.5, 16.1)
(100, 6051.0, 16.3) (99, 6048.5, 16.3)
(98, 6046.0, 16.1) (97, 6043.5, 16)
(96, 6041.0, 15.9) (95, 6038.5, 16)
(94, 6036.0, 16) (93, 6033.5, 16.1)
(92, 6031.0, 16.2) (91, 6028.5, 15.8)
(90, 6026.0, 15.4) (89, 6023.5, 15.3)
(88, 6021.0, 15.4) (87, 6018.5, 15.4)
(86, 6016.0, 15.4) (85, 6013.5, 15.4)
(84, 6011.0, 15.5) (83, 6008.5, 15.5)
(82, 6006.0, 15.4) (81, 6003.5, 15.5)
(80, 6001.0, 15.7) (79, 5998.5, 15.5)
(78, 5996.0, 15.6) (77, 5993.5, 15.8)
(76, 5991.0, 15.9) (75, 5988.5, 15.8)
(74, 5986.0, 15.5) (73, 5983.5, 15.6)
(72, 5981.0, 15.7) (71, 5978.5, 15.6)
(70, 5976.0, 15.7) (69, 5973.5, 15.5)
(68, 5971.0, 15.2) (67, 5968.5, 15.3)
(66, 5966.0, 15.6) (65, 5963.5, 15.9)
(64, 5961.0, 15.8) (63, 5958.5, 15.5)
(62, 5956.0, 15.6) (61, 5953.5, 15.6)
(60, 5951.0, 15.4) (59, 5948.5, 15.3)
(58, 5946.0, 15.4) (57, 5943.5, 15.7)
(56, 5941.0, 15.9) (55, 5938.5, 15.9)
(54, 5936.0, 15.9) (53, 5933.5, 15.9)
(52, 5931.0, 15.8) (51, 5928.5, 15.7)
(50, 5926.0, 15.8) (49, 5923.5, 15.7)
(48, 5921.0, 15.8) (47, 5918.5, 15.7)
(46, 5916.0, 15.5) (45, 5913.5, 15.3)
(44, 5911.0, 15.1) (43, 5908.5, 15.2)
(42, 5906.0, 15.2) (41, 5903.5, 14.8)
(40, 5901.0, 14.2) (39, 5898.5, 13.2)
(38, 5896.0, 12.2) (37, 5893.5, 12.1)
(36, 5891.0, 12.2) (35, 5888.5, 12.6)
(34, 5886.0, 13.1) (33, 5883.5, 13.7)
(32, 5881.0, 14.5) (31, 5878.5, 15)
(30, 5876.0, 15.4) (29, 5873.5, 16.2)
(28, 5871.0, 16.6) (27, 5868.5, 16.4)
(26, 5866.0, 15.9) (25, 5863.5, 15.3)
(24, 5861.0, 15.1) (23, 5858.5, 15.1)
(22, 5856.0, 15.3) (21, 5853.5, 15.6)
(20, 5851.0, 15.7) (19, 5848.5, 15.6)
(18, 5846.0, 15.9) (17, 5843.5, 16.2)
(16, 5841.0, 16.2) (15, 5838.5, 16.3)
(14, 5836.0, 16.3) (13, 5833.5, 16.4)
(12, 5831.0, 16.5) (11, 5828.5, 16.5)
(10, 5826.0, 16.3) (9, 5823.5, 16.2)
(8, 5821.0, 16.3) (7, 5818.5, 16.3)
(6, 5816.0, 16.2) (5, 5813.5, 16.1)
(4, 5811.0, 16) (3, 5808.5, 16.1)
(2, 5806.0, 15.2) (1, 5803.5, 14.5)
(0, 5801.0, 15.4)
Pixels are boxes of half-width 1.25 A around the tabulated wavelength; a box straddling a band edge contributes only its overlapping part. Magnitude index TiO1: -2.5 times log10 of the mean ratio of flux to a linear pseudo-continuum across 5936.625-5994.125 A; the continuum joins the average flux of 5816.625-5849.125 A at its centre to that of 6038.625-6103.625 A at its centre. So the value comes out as 0.04 mag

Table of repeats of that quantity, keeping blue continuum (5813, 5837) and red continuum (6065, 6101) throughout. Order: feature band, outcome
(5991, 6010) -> 0.044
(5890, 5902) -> 0.265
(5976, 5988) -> 0.042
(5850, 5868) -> 0.057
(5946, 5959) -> 0.054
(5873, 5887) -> 0.119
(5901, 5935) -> 0.056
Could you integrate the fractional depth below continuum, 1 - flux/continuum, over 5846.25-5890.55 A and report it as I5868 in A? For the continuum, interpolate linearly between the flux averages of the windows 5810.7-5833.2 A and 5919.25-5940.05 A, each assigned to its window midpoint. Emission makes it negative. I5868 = 2.7 A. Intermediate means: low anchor 16.3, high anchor 15.8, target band 15.1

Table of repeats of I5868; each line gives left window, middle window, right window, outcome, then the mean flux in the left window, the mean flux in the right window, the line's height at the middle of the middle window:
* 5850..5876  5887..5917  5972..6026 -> 3.3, 15.7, 15.6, 15.7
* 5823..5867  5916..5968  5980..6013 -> 0.1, 15.9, 15.6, 15.7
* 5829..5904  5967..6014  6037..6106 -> 0.5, 15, 16.2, 15.7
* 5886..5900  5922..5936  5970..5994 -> -2.0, 12.5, 15.6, 13.8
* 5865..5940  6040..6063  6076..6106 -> -0.7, 14.9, 16.1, 15.9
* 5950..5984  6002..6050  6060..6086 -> 1.0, 15.6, 16.4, 16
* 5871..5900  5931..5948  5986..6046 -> -1.4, 13.8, 15.7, 14.6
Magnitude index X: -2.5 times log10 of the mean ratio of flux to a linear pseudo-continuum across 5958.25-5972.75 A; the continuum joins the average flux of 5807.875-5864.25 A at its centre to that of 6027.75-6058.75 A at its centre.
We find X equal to 0.04 mag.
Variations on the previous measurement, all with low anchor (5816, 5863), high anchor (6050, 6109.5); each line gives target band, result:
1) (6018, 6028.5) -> 0.051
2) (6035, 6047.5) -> 0.012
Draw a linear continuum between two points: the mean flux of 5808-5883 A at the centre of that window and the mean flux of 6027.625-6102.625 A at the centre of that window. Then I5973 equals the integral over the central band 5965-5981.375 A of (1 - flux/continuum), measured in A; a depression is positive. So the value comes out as 0.6 A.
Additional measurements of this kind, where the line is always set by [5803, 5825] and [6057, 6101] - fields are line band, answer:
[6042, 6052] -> 0.0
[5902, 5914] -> 0.7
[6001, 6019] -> 0.8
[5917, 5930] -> 0.3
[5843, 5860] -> 0.4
